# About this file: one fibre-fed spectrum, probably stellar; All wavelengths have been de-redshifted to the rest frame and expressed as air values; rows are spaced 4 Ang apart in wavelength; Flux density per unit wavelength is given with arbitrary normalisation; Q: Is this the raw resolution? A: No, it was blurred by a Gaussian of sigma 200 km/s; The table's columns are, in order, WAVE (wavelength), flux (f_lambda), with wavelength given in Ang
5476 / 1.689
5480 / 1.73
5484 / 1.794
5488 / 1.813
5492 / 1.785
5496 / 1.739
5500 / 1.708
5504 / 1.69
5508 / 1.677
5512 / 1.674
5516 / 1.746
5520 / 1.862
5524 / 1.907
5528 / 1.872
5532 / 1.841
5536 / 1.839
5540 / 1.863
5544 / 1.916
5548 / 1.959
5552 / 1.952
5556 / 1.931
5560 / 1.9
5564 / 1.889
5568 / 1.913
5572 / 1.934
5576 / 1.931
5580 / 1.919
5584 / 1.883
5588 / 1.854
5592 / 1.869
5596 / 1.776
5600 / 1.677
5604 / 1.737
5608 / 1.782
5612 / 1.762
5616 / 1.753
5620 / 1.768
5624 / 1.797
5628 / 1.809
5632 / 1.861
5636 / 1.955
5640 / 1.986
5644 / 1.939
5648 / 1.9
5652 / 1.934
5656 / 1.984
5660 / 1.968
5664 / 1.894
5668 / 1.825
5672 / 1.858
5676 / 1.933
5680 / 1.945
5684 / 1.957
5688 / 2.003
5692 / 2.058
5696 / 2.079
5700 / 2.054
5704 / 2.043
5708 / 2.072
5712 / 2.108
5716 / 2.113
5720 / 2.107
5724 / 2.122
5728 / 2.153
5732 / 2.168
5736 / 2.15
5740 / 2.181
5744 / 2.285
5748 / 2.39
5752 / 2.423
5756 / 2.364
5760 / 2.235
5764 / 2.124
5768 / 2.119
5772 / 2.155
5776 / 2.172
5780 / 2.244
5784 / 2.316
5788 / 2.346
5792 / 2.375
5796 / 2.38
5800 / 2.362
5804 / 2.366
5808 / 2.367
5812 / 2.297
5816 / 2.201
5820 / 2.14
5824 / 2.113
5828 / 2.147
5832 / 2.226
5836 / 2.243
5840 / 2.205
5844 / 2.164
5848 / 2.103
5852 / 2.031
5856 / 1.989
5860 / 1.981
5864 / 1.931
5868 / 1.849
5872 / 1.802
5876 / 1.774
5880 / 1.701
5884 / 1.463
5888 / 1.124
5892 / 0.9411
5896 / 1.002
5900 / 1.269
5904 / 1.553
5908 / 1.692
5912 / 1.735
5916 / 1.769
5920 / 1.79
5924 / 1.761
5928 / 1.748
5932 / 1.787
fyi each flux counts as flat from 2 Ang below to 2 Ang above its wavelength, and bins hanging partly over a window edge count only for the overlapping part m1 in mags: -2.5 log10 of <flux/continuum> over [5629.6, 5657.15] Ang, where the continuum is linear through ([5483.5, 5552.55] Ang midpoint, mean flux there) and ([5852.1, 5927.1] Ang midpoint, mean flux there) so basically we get -0.11 mag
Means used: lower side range 1.81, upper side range 1.63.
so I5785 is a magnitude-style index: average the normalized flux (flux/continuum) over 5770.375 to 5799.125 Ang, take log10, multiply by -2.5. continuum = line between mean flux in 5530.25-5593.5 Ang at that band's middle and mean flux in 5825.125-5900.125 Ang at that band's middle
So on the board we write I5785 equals -0.244 mag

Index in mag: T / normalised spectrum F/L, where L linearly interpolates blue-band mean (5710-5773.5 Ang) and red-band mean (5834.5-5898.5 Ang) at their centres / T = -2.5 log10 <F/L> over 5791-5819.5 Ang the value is -0.18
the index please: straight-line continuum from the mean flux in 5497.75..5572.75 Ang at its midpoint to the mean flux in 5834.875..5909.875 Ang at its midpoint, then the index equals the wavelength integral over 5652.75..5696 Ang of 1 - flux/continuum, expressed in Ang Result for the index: -3.7 Ang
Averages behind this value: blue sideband 1.84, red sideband 1.72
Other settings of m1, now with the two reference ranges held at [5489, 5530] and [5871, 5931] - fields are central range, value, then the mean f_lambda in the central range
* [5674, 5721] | -0.224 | 2.04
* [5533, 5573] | -0.098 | 1.91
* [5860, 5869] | -0.221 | 1.91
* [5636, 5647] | -0.158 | 1.96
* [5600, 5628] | -0.035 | 1.76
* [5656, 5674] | -0.134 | 1.9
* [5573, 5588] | -0.107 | 1.9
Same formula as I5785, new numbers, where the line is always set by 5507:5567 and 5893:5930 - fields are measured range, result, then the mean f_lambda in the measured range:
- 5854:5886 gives -0.13 mag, 1.81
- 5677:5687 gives -0.12 mag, 1.95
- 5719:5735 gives -0.24 mag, 2.14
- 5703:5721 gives -0.21 mag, 2.09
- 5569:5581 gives -0.06 mag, 1.93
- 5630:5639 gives -0.08 mag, 1.92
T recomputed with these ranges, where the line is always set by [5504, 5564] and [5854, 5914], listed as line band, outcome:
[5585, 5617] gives 0.01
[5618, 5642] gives -0.05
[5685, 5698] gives -0.18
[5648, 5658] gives -0.11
